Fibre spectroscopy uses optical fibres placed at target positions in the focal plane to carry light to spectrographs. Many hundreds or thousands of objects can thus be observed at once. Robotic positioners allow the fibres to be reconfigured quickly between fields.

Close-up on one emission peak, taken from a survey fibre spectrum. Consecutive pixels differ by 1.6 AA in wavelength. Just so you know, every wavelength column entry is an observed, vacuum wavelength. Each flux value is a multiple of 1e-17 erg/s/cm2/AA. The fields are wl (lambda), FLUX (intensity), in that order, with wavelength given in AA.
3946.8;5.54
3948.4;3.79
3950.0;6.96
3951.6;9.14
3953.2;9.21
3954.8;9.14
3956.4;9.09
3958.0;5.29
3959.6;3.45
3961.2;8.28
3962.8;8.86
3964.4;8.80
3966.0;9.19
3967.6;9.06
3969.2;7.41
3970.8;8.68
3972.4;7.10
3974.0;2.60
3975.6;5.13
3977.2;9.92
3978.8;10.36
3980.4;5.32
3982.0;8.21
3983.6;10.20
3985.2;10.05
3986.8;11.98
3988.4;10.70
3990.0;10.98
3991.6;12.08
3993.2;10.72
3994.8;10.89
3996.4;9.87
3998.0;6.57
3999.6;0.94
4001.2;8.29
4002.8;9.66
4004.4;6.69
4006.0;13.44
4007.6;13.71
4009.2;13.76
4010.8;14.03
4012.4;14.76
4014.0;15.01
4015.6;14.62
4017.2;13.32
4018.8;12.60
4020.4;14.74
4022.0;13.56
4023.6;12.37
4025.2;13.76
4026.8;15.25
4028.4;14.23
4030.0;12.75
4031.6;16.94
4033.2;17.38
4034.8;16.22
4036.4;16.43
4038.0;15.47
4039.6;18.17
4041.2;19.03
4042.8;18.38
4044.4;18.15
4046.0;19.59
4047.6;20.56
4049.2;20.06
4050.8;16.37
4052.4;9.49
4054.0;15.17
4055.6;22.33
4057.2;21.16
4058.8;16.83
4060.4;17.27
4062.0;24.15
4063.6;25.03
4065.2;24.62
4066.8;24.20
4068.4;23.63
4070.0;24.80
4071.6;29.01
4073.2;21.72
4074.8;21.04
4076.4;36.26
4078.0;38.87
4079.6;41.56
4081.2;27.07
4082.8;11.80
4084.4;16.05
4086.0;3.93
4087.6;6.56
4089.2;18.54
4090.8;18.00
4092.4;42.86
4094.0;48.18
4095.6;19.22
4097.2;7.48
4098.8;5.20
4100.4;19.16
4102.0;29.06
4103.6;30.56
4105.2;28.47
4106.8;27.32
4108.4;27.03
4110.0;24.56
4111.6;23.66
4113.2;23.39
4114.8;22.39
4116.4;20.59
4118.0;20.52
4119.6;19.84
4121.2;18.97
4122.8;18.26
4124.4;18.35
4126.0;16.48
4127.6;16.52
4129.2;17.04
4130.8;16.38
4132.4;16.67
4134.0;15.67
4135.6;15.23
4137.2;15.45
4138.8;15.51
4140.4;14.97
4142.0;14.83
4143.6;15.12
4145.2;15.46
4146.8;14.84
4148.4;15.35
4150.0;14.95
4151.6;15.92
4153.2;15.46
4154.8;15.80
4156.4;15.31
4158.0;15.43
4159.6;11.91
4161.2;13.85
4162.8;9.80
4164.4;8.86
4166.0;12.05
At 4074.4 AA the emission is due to Lyman alpha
